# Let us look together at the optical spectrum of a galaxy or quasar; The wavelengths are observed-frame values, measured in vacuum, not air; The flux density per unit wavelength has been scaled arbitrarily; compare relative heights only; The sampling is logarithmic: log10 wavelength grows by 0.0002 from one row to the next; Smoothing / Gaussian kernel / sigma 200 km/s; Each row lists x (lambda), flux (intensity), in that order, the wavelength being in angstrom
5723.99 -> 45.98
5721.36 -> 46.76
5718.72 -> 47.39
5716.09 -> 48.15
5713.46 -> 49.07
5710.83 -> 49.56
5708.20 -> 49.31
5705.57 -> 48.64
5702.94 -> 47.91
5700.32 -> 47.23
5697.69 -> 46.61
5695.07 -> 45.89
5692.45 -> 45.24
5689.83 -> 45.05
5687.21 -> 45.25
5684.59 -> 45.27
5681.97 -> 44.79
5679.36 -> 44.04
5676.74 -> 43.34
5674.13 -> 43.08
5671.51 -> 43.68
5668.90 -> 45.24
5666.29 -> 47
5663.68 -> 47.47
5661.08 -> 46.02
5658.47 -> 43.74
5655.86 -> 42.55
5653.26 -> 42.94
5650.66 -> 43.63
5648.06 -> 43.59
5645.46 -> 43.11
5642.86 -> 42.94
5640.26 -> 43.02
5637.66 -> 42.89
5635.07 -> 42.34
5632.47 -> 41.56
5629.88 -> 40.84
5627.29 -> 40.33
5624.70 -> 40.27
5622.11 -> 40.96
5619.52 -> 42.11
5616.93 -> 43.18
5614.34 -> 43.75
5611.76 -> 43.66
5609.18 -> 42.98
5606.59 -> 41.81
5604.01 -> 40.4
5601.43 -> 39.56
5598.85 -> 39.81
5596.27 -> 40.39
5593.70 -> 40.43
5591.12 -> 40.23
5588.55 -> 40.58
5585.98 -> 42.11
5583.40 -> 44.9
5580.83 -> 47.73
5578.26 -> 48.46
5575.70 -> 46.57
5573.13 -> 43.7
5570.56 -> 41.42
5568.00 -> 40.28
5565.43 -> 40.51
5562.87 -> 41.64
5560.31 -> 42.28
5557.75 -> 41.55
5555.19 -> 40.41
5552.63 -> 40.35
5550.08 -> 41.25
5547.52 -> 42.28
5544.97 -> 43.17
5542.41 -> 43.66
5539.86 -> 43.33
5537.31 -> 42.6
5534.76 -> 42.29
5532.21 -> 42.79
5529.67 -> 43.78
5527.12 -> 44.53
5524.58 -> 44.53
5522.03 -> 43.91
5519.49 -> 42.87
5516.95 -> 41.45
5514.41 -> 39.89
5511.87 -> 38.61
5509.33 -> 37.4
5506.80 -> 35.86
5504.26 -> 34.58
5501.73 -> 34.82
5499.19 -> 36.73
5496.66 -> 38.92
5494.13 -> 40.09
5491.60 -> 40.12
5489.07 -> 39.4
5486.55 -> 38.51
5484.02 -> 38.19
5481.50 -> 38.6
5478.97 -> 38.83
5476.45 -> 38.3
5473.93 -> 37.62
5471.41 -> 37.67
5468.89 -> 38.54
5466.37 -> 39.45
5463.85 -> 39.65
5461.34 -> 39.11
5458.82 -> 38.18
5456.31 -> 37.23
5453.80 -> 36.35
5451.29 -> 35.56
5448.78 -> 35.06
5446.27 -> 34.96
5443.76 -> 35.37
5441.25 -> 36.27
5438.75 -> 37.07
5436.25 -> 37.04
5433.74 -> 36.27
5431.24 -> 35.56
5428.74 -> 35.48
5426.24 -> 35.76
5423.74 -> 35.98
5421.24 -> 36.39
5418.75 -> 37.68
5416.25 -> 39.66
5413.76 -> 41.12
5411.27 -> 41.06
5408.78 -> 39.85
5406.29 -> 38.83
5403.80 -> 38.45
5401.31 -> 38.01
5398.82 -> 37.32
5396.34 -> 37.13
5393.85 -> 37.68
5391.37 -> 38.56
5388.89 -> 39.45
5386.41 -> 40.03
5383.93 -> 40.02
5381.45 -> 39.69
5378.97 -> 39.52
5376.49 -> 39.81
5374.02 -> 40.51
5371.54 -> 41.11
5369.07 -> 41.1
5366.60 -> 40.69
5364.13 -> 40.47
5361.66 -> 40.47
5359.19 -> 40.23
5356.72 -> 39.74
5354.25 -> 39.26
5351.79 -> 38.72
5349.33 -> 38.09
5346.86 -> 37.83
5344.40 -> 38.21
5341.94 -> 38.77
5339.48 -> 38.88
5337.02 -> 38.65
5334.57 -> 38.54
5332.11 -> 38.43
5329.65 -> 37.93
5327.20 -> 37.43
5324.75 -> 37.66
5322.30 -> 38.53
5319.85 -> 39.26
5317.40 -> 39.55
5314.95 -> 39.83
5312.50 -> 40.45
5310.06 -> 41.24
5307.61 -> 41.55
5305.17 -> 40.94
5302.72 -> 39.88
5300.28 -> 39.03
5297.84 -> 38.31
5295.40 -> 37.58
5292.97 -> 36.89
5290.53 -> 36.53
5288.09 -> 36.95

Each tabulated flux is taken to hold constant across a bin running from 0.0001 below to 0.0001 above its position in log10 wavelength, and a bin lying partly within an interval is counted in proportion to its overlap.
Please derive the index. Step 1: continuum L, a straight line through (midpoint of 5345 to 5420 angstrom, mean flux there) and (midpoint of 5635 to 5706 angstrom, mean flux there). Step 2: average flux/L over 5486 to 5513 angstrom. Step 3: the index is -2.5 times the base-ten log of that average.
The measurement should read 0.105 mag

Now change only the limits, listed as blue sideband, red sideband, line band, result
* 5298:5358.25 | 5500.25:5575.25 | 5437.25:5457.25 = 0.124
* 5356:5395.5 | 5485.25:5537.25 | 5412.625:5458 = 0.096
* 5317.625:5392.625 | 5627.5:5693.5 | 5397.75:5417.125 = 0.021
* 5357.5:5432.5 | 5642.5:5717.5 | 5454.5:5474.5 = 0.059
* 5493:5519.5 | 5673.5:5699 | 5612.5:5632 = 0.020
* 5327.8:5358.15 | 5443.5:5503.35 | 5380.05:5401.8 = -0.011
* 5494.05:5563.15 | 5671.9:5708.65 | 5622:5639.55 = 0.065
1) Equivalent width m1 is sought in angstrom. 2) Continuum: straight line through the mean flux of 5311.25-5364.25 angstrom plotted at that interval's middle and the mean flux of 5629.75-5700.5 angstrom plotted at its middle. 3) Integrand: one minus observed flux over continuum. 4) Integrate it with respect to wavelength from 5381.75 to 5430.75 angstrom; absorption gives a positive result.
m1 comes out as 2.1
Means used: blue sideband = 38.9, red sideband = 44.2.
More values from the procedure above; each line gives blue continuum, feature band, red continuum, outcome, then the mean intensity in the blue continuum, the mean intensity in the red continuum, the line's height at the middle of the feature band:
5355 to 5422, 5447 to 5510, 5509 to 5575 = 4.92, 39.4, 42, 41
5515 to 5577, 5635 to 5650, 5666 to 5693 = 0.33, 42.5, 44.6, 44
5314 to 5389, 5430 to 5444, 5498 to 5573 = 1.32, 39.3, 41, 40.1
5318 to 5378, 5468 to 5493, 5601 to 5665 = 1.36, 39.2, 42.7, 40.8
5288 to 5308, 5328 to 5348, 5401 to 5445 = -0.07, 38.6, 37.5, 38.3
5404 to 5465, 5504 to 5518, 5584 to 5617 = 0.39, 37.3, 41.5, 39.2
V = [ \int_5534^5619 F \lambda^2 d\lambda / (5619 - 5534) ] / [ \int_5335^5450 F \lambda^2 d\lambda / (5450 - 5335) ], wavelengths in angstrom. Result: 1.2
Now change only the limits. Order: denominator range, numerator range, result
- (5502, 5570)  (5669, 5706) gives 1.16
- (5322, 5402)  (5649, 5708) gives 1.30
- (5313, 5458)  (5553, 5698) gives 1.23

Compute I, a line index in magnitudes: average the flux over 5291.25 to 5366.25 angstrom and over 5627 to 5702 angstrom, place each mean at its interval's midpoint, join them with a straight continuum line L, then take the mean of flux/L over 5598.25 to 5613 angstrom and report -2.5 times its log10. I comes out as 0.05 mag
